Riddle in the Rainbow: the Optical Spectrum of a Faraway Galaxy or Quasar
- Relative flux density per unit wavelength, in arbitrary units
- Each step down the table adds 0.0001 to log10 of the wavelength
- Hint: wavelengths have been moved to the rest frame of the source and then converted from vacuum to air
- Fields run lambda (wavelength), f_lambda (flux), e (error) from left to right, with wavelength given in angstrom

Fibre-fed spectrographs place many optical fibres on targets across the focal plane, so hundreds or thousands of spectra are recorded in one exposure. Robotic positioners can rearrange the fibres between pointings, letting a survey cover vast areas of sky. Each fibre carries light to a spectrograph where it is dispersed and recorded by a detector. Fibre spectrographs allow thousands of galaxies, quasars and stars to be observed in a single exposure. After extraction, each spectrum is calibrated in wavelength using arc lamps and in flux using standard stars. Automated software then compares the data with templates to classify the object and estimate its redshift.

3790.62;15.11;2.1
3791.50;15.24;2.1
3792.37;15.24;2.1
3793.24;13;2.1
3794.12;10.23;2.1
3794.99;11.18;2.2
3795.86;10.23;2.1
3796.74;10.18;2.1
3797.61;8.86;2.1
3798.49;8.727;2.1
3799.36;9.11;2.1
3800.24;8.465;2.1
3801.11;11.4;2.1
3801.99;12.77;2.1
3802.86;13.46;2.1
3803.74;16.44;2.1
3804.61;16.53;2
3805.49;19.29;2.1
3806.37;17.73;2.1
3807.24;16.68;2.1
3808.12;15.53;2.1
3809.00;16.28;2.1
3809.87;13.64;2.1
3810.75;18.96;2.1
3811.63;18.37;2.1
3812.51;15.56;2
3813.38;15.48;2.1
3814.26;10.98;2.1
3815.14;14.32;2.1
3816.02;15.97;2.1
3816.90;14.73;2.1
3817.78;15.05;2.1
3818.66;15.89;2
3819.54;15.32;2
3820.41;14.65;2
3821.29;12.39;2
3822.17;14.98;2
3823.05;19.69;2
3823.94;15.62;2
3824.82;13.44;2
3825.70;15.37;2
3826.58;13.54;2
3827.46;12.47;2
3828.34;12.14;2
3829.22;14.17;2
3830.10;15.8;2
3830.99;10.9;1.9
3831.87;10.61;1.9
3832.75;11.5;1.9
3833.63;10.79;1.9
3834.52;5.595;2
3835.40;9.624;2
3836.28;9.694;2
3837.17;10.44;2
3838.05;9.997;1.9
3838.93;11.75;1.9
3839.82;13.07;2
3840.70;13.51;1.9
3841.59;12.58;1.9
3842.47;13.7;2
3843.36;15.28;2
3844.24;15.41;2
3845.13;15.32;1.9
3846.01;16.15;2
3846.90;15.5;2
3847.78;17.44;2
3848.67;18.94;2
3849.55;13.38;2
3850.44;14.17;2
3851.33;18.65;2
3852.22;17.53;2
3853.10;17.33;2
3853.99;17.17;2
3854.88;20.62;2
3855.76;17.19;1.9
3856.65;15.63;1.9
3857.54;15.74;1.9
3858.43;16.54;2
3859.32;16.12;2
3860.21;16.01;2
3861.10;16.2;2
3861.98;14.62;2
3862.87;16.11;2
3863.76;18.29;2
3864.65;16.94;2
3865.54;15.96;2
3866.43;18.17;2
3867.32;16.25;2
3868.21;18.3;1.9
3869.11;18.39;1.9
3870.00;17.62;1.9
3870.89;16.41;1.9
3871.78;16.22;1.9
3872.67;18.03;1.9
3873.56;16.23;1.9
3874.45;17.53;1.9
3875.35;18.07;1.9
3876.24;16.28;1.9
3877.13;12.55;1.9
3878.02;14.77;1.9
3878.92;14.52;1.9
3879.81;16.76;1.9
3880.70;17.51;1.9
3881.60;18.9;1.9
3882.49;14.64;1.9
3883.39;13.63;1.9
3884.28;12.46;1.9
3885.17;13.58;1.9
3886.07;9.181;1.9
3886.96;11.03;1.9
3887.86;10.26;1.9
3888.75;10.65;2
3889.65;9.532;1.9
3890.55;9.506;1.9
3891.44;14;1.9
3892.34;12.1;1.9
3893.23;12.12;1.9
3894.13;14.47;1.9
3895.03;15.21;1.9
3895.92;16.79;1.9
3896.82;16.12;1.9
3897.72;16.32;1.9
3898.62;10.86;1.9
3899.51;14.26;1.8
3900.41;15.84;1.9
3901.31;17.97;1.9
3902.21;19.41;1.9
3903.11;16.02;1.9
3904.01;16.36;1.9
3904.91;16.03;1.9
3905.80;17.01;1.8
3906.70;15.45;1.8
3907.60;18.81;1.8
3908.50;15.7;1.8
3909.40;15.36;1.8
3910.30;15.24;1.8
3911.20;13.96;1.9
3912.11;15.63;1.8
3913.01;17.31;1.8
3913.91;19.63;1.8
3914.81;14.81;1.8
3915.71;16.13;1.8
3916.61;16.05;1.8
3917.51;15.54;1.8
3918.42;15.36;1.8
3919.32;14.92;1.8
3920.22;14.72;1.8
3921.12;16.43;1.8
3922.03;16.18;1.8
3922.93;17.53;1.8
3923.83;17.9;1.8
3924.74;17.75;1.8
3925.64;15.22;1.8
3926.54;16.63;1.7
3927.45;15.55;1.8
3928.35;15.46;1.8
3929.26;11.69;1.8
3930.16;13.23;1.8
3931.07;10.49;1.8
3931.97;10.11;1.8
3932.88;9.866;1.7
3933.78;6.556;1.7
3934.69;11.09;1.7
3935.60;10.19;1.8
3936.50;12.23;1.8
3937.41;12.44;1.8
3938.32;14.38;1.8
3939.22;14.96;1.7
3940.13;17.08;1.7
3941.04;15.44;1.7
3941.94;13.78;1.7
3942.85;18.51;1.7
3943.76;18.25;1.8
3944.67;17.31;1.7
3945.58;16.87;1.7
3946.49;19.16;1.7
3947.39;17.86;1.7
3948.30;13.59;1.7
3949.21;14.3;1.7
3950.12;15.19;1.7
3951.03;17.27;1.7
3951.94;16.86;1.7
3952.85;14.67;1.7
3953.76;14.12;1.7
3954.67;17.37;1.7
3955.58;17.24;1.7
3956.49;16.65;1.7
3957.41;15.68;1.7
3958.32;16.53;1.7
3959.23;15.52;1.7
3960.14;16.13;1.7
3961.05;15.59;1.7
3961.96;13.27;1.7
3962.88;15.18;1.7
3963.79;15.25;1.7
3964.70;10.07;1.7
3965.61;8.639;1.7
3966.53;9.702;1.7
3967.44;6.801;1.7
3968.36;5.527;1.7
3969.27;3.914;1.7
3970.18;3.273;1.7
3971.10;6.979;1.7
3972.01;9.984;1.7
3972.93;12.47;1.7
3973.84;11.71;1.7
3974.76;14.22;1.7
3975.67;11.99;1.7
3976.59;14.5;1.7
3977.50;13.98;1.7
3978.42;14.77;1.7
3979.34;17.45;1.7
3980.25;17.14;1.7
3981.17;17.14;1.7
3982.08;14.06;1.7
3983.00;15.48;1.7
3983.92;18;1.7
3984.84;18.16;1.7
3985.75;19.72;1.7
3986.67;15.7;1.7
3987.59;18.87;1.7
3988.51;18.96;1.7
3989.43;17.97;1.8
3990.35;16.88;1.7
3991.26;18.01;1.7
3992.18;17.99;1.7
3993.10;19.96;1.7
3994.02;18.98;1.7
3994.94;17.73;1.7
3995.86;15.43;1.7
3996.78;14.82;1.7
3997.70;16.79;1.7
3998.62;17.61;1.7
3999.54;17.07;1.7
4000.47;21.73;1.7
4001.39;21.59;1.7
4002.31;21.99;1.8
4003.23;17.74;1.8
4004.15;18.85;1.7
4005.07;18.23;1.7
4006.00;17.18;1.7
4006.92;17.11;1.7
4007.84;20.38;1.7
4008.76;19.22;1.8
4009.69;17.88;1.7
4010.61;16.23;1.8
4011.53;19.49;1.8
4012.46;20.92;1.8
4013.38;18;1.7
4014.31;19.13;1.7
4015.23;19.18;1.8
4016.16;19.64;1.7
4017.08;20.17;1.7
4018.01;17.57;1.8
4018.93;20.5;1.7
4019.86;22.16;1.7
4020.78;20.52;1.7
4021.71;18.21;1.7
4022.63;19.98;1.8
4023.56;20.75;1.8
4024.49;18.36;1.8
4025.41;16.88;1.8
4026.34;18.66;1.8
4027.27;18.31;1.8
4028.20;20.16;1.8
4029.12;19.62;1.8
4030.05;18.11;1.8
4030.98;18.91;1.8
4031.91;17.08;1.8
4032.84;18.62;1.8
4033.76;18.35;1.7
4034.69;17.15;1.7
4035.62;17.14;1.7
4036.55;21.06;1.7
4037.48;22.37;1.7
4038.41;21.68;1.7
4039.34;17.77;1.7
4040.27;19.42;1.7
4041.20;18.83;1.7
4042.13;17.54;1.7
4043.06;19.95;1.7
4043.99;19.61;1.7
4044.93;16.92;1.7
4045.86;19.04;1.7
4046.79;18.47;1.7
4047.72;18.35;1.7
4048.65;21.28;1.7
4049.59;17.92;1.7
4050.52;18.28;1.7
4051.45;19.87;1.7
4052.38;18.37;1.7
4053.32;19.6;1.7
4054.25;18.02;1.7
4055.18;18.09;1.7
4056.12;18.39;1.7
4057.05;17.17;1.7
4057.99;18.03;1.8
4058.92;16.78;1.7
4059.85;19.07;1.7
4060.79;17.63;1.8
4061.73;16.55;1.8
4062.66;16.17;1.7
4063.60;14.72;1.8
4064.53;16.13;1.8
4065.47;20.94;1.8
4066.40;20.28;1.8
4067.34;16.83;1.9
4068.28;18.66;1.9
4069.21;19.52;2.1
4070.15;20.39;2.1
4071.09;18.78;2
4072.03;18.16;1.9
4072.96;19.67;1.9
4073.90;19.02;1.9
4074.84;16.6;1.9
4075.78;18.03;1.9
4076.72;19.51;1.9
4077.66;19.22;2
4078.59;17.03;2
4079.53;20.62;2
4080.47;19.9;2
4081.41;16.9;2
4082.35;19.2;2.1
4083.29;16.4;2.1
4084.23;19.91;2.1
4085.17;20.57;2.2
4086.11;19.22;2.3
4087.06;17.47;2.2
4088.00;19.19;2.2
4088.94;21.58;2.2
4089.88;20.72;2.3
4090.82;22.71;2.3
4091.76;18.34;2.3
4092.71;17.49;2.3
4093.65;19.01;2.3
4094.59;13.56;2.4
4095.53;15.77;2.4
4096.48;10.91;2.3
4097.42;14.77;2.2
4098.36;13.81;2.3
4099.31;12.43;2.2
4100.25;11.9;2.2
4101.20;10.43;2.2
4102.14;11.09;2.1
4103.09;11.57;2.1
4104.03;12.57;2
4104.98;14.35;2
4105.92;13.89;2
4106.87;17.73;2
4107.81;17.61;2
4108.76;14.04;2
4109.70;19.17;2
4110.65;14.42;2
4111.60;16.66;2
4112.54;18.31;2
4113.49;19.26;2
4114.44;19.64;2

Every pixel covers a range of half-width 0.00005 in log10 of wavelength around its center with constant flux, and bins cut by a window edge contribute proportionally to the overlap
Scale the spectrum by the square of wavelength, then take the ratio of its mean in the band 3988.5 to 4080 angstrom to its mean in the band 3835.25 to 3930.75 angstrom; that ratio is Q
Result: 1.31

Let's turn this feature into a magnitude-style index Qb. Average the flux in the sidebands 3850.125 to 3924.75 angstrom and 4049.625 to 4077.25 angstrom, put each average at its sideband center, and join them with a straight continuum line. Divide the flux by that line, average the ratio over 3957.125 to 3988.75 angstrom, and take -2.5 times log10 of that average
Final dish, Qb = 0.25 mag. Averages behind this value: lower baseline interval 15.7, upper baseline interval 18.2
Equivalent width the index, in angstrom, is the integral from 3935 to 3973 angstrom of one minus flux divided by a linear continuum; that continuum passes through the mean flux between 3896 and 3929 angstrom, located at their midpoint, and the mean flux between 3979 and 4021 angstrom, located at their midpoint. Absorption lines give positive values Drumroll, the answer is 7.5 angstrom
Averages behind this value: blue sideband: 16.1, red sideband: 18.4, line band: 13.7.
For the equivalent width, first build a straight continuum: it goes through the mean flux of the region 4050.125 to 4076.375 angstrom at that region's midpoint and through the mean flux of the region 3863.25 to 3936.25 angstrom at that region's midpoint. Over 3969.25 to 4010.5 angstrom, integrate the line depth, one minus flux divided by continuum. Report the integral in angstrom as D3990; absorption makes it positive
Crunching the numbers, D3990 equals 1.1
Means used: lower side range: 15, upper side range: 18.2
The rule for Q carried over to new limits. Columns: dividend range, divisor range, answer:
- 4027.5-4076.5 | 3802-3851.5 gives 1.45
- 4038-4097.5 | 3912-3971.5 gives 1.38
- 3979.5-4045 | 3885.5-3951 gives 1.32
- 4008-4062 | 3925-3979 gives 1.46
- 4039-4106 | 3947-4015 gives 1.17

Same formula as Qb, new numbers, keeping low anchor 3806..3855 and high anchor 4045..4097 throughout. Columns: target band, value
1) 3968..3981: 0.416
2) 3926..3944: 0.207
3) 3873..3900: 0.098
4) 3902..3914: -0.048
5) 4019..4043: -0.085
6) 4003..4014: -0.068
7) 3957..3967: 0.202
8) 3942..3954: -0.004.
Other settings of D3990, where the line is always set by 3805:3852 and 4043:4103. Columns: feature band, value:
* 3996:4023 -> -3.27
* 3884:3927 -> 1.16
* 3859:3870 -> -1.48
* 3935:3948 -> 0.31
